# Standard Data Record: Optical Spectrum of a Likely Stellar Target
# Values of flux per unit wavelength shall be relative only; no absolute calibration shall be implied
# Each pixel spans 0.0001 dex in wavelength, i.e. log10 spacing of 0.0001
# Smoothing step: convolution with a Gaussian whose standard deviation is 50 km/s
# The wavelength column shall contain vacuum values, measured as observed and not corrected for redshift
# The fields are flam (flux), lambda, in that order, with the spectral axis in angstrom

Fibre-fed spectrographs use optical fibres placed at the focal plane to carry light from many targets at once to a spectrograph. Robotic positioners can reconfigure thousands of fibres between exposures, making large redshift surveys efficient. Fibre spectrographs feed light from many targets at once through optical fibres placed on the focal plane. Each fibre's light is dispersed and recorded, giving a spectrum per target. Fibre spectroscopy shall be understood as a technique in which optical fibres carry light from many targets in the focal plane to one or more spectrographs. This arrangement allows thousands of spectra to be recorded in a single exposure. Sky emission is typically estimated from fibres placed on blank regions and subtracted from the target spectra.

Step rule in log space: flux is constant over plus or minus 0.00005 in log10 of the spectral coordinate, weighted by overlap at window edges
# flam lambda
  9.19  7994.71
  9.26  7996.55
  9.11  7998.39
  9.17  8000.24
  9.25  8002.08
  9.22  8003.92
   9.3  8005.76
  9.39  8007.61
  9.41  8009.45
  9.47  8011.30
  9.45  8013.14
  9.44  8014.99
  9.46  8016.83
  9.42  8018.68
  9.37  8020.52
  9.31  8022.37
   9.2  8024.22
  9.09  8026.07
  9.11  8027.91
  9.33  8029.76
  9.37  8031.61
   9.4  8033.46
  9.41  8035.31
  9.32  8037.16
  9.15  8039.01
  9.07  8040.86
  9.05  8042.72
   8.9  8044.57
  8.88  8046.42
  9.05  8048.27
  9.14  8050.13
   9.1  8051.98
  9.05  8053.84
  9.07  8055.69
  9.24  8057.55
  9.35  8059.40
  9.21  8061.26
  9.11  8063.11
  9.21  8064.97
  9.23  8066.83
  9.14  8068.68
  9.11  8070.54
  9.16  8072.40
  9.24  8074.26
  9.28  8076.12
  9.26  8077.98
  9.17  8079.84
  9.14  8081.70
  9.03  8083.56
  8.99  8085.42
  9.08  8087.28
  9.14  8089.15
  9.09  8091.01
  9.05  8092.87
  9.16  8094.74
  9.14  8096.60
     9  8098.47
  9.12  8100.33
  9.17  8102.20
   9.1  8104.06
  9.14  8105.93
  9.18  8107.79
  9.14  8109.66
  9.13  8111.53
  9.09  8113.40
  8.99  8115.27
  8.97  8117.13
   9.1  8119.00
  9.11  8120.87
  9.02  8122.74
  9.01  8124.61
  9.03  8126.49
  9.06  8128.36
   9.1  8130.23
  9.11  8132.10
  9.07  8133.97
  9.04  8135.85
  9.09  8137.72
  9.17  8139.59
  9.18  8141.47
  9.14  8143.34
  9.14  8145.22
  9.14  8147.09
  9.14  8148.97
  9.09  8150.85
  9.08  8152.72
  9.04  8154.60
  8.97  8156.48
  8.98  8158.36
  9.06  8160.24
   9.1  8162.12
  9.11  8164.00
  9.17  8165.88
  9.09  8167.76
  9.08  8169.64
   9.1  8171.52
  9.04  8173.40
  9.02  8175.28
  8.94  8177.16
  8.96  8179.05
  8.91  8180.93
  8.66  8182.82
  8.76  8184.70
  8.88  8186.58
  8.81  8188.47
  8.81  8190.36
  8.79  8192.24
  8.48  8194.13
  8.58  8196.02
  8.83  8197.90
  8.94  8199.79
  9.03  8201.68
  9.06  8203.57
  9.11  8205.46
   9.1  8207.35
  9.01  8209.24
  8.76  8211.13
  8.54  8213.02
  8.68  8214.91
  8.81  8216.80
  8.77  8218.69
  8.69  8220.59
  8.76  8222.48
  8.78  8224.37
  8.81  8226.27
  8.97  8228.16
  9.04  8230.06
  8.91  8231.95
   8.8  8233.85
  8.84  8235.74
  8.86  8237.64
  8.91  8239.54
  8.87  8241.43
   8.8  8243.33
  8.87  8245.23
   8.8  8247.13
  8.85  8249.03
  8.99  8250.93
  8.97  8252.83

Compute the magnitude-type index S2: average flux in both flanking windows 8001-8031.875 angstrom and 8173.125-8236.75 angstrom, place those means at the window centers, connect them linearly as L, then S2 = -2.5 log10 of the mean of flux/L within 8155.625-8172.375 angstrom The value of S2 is -0.015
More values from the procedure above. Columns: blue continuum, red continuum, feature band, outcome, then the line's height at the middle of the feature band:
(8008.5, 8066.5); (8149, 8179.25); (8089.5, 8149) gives 0.00 mag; 9.12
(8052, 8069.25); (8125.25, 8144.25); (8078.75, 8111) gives 0.00 mag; 9.14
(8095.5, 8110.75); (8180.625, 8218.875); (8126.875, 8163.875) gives -0.01 mag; 8.99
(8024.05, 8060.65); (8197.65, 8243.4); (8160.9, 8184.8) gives -0.01 mag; 8.95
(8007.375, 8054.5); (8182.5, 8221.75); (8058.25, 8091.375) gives 0.00 mag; 9.13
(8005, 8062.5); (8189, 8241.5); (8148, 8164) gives -0.01 mag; 8.97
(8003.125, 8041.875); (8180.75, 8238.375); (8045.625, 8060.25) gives 0.02 mag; 9.24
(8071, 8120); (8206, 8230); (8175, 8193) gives 0.01 mag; 8.9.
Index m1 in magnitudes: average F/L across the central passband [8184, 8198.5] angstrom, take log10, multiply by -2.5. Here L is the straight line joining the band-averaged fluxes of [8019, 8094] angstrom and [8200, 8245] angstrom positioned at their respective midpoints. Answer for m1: 0.02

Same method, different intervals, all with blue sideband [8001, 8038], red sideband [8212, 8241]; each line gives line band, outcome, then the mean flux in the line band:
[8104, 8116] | 0.00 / 9.11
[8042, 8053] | 0.03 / 9.02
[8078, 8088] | 0.01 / 9.1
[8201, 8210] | -0.02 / 9.06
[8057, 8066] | 0.00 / 9.23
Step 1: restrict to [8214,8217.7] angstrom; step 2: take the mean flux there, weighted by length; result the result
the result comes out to 8.75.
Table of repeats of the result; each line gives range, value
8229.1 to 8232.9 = 8.97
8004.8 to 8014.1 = 9.4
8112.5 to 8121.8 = 9.06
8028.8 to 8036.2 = 9.37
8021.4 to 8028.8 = 9.18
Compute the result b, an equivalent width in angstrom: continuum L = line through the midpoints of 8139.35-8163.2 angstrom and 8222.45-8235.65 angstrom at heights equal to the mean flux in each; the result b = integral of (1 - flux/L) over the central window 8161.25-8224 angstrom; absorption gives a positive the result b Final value 0.6 angstrom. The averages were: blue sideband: 9.09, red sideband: 8.88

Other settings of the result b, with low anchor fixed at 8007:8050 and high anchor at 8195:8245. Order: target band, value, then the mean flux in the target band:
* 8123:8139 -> 0.0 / 9.06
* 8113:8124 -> 0.0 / 9.05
